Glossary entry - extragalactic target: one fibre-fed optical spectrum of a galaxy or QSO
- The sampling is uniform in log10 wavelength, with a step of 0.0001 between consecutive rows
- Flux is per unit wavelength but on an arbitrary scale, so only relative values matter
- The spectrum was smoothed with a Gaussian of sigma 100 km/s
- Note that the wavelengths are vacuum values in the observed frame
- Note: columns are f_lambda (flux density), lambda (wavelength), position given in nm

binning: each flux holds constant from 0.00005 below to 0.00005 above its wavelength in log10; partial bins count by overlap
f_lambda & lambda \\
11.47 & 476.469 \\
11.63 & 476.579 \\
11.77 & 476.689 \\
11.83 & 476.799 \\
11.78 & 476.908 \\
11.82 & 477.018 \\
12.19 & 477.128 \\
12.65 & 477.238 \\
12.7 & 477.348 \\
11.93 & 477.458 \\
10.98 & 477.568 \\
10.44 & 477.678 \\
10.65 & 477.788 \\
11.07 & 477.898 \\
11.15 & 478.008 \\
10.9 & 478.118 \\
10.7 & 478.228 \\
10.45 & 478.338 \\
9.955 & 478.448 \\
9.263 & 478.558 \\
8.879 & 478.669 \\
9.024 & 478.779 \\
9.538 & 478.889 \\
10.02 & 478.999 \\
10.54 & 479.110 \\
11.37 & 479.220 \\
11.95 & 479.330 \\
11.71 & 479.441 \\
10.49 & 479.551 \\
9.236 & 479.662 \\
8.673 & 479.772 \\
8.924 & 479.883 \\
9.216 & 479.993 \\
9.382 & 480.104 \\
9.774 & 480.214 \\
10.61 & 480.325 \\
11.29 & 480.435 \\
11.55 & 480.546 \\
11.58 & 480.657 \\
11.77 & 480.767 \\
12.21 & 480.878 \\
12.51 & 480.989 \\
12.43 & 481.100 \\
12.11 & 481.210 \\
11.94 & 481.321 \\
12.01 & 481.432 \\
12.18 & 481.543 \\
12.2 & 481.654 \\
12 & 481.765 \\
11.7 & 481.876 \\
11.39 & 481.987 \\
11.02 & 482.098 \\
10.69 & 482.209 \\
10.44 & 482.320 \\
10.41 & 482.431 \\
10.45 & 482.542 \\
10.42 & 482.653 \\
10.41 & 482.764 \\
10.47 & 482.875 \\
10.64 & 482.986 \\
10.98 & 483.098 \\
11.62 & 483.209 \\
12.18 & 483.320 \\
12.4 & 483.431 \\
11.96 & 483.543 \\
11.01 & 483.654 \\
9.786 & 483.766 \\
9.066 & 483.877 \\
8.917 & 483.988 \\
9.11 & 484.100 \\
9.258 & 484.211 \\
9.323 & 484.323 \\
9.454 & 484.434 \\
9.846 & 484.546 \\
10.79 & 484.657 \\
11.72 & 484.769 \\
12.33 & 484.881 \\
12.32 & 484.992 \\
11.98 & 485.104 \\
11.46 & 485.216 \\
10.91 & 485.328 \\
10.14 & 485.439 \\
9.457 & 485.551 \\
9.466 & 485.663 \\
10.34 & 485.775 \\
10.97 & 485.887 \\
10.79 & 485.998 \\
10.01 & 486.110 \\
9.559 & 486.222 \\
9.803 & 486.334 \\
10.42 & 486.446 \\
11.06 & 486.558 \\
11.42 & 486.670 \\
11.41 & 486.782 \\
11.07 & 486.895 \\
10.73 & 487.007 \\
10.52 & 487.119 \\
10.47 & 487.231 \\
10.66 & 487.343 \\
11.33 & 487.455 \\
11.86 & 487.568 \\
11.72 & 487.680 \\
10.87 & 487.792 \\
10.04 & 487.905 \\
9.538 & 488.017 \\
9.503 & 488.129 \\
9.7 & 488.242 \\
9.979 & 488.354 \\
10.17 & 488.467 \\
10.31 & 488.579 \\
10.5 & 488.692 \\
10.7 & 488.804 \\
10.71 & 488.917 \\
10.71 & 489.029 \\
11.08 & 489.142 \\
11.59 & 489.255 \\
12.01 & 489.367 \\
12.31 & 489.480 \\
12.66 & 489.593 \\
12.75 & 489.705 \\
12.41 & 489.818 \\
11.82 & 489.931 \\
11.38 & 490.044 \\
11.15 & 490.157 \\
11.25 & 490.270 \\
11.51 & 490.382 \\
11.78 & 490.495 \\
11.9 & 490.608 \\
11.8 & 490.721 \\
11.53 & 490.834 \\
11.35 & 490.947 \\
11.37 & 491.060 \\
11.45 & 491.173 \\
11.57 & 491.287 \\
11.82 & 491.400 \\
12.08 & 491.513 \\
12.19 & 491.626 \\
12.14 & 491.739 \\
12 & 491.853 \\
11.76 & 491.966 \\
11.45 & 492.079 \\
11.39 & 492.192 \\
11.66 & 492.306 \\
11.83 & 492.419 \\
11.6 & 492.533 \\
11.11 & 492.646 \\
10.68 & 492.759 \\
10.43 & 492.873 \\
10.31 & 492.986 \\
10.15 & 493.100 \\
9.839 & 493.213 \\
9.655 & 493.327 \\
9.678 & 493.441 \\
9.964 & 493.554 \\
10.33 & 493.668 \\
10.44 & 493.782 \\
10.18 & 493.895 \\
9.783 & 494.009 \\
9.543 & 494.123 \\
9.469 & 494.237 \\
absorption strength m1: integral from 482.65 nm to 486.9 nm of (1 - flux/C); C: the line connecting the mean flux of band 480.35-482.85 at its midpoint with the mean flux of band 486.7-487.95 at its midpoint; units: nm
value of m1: 0.219 nm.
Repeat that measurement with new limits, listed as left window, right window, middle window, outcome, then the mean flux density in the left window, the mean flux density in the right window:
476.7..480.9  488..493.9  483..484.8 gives 0.075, 10.7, 11.1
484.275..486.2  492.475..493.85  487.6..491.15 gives -0.230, 10.7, 10.3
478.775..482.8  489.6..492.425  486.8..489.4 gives 0.187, 10.9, 11.7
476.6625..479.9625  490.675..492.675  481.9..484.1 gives 0.068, 10.7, 11.7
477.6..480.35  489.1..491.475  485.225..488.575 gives 0.231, 10.2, 11.7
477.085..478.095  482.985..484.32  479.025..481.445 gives 0.027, 11.5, 10.5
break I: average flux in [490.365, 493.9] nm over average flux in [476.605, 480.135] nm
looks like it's 1.05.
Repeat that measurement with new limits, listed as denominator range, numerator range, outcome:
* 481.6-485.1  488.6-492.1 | 1.08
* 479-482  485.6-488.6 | 0.95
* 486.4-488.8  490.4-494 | 1.05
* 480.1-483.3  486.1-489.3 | 0.94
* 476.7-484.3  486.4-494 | 1.02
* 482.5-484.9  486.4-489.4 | 1.02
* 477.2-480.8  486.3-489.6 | 1.03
